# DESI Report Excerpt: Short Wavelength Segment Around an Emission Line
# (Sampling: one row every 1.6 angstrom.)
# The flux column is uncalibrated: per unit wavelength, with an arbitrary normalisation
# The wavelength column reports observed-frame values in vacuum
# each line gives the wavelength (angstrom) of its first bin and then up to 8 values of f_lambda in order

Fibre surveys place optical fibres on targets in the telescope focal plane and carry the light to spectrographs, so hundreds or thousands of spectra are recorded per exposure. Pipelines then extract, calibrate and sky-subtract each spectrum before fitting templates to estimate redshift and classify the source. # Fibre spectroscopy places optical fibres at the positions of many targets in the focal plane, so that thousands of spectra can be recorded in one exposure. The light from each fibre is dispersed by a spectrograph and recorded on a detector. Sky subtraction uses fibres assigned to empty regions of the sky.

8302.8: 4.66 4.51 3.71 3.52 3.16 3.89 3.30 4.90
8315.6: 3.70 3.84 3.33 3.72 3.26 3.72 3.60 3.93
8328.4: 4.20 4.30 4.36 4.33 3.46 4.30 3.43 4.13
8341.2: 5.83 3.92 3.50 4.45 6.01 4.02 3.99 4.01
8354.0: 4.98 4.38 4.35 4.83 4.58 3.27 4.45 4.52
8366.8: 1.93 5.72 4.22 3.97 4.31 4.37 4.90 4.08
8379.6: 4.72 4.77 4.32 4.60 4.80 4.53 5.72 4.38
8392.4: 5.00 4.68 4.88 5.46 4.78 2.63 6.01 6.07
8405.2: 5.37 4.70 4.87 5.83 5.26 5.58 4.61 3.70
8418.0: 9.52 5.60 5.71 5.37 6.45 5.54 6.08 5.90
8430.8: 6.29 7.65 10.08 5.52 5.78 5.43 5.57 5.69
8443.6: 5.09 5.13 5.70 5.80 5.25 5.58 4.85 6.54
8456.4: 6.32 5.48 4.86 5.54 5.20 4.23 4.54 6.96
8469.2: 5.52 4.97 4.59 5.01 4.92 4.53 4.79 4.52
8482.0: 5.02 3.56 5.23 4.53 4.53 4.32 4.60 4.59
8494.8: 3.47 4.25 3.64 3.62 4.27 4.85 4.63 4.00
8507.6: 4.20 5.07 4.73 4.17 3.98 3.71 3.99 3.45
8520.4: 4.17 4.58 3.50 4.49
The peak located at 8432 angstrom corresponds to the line Mg II 2798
